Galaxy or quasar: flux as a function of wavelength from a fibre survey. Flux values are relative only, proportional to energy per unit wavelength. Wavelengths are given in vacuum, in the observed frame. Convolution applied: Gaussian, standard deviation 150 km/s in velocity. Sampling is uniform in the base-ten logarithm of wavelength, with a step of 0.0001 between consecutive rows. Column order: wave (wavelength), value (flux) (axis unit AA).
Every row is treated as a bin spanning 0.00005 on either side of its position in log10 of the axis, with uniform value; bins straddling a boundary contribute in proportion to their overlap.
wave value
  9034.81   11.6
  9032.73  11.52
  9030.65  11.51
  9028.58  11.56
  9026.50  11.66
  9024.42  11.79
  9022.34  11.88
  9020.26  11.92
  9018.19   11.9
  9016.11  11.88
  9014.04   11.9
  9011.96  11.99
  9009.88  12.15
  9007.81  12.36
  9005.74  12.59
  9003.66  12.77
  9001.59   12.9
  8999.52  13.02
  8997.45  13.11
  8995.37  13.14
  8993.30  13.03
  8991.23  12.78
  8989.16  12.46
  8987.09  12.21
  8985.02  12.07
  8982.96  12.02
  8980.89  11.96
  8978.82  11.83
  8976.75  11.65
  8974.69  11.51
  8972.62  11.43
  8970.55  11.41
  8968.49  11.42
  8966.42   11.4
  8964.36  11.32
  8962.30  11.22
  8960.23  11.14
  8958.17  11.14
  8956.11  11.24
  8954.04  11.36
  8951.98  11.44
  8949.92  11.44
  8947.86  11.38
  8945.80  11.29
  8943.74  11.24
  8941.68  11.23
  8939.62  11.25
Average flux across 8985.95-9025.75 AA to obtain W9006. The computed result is 12.4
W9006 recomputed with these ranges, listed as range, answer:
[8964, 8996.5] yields 12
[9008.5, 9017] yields 12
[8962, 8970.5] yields 11.4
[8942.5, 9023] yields 11.9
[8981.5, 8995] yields 12.5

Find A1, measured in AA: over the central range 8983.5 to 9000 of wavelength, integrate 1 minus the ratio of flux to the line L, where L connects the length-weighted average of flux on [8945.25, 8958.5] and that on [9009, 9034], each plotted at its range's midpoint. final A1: -1.6 AA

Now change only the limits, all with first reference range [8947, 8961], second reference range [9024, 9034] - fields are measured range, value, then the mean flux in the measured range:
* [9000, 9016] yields -1.19 AA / 12.4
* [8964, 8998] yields -1.87 AA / 12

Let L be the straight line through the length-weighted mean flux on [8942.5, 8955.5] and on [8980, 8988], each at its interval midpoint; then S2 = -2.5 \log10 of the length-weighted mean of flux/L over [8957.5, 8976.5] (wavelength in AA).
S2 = 0.03 mag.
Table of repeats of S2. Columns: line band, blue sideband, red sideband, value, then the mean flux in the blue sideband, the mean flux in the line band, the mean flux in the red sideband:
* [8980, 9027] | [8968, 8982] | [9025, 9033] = -0.07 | 11.6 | 12.3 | 11.6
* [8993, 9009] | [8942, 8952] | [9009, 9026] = -0.09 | 11.3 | 12.9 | 11.9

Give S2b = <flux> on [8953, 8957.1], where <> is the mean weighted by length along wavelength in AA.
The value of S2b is 11.3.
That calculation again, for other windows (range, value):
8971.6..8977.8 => 11.5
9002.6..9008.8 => 12.6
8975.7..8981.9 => 11.8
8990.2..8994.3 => 12.9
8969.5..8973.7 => 11.4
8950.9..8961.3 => 11.3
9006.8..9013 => 12.2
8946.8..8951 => 11.4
